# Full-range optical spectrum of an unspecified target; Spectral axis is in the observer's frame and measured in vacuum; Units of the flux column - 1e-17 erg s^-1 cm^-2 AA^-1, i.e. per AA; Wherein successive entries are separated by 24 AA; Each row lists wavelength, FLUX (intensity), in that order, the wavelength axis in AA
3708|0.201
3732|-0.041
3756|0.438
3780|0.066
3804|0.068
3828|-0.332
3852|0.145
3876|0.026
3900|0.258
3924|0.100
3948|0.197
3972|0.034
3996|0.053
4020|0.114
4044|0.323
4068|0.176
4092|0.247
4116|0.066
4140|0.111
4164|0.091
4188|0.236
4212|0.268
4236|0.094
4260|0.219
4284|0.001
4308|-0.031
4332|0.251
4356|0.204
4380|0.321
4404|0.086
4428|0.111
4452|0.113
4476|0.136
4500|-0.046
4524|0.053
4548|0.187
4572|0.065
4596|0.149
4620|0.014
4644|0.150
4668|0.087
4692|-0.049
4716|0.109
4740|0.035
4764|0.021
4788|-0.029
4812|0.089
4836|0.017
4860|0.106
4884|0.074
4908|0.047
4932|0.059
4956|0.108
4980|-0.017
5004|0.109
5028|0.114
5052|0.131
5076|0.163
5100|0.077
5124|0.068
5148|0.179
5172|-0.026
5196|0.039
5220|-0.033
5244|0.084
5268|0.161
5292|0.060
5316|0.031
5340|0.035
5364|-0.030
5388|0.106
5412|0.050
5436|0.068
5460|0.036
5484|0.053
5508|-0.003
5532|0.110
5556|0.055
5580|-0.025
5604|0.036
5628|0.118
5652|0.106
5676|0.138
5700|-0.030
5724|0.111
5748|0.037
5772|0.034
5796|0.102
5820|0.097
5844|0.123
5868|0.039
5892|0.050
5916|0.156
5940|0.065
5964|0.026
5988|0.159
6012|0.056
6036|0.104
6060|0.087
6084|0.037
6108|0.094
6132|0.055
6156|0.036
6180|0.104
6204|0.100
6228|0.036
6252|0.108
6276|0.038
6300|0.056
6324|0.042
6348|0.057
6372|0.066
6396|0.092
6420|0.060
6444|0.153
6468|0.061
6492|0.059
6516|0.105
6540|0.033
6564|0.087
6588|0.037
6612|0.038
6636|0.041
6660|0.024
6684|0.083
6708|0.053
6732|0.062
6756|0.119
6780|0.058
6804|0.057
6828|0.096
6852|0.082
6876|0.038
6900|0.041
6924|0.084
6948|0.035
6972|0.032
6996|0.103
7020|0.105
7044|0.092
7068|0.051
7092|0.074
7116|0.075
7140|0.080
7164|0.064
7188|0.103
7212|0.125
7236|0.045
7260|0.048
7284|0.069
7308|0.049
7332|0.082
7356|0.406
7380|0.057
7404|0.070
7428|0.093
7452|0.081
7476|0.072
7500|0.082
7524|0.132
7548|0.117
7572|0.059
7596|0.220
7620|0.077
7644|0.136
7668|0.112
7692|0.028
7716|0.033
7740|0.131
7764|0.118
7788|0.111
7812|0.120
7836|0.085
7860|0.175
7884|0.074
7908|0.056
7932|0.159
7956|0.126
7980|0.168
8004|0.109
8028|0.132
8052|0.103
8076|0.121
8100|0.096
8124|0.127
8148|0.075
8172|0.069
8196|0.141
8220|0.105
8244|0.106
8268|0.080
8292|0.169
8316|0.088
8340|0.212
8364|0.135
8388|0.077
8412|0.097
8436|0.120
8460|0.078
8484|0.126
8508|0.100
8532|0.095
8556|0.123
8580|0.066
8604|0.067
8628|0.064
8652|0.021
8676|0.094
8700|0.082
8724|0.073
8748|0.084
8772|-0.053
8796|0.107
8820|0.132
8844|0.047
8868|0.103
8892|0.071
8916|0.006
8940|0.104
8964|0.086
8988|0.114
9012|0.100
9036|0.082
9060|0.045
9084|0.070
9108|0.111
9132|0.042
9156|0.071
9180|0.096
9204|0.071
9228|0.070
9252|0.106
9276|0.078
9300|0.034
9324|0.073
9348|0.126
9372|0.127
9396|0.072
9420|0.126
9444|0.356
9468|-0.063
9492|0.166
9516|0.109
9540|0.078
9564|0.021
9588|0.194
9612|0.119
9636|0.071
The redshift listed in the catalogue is 0.971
